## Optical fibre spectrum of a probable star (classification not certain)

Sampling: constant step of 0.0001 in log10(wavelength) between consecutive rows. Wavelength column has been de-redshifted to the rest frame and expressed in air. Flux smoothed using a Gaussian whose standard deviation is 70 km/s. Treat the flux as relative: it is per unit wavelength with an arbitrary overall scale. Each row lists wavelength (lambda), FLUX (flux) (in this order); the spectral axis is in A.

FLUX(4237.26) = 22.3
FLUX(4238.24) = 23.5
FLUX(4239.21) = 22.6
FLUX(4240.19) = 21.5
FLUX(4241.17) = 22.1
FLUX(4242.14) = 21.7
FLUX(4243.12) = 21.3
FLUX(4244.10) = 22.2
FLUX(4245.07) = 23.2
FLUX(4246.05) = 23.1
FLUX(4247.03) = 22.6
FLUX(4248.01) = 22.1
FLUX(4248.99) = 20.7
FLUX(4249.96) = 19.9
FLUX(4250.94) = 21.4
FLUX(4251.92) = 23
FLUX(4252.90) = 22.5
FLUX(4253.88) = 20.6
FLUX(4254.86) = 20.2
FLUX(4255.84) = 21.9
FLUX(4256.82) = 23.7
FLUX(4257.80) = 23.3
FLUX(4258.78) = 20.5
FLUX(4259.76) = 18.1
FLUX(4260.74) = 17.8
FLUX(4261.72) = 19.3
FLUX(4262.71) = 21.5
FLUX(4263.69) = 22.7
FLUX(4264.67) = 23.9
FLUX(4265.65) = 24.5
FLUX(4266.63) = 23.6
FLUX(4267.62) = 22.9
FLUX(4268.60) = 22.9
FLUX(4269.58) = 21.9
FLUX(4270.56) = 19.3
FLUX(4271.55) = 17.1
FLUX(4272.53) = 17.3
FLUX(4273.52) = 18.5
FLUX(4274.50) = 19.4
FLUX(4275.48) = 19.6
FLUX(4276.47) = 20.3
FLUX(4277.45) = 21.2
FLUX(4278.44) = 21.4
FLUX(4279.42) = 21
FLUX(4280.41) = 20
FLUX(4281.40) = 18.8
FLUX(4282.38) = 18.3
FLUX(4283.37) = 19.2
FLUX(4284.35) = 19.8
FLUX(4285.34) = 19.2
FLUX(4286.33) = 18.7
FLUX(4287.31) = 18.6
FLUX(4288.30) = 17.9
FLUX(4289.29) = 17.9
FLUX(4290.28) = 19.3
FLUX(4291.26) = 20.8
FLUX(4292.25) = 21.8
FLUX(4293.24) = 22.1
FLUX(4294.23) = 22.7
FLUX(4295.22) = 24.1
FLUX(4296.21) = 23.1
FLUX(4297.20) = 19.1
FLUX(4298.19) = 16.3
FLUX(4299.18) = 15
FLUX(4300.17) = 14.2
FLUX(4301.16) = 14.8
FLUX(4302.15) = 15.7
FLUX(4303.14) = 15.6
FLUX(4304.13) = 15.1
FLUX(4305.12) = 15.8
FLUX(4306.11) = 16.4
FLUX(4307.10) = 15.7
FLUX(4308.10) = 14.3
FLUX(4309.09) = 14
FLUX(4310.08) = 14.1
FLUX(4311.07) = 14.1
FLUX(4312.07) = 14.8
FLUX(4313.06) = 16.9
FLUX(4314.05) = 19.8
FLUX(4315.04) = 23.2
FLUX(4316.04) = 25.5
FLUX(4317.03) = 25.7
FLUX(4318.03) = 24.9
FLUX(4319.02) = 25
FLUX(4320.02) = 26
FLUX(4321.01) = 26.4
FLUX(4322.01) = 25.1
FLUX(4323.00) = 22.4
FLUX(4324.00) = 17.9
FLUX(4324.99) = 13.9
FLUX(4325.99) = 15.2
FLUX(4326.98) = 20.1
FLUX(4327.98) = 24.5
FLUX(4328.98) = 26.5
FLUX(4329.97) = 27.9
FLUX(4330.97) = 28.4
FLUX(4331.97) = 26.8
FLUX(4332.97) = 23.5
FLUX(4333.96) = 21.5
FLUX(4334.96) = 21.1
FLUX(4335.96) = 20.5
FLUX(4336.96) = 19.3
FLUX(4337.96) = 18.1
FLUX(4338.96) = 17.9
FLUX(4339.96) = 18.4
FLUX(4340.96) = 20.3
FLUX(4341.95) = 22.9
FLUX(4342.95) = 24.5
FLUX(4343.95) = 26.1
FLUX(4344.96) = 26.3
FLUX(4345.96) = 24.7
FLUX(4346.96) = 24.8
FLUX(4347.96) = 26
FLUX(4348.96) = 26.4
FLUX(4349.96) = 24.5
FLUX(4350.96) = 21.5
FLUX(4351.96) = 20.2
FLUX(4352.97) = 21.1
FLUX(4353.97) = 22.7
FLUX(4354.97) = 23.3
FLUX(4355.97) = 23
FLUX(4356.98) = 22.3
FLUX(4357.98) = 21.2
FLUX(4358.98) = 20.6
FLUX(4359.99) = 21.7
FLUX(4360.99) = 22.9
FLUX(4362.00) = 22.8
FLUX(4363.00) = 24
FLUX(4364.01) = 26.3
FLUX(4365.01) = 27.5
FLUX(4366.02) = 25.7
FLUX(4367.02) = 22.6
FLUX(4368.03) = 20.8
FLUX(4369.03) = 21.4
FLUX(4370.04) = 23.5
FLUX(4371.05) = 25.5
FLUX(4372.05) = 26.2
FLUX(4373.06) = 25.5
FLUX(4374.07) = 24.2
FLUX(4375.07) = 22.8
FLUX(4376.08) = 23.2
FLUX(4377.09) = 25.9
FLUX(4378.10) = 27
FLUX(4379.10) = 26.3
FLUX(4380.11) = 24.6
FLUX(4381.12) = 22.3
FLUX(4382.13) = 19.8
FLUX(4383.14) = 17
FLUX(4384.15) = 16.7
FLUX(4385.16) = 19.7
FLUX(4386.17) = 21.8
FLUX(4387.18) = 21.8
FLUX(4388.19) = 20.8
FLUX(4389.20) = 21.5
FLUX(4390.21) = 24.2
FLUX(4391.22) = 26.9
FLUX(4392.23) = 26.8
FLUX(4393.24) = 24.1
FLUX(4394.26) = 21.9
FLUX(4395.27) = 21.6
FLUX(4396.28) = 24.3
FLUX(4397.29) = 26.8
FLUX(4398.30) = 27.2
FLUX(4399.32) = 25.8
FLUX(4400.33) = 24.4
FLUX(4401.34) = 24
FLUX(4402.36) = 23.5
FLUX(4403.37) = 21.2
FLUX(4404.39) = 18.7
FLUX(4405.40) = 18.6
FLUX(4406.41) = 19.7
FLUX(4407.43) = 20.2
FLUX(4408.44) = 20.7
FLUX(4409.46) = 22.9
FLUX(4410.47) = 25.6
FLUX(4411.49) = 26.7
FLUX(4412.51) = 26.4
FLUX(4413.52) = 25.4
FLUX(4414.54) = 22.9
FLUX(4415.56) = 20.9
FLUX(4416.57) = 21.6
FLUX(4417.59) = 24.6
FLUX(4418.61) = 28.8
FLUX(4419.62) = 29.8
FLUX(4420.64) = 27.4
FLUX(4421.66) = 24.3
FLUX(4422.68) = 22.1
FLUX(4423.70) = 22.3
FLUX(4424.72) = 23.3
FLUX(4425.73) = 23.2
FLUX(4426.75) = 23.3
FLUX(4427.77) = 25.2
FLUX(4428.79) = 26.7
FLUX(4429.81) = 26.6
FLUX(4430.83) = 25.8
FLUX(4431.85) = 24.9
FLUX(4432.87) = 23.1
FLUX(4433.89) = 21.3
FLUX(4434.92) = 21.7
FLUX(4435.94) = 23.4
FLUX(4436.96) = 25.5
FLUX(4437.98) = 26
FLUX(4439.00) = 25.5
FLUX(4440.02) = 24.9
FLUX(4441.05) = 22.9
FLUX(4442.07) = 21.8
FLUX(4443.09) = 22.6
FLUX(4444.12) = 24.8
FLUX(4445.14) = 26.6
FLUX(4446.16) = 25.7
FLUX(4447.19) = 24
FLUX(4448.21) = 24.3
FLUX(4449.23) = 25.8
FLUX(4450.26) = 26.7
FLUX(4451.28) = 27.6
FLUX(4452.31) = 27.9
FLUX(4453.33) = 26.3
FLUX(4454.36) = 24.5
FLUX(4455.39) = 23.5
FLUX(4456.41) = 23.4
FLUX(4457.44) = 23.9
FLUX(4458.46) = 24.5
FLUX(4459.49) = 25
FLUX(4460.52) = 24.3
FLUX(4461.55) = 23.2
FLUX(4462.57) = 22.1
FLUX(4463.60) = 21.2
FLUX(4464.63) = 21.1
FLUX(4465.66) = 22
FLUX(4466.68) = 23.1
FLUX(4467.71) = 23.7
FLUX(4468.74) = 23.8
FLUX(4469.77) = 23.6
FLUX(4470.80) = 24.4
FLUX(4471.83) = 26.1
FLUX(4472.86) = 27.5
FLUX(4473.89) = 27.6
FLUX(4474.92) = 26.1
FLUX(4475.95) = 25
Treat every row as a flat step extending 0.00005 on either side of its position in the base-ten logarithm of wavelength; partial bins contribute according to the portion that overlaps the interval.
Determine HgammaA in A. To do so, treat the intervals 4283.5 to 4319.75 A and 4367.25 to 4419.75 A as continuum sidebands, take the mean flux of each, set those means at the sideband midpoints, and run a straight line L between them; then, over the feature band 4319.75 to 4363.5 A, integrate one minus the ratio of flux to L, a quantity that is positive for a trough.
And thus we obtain -4.0 A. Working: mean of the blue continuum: 18.7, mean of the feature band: 22.6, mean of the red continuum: 23.3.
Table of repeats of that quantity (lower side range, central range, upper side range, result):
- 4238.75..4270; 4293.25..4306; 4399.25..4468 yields 2.6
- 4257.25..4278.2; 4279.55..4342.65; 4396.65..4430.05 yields 5.3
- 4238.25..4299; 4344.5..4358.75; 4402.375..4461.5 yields -0.5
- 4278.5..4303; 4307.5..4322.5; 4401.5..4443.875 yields -0.5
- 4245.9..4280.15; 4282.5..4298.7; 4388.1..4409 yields 1.1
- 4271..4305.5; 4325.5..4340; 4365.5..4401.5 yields -0.8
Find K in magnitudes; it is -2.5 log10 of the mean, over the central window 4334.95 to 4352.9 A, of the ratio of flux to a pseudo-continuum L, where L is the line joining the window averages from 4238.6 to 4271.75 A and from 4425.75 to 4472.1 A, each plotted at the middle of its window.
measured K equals 0.022 mag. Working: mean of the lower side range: 21.7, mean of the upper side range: 24.3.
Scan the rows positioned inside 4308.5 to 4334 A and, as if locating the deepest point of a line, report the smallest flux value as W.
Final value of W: 13.9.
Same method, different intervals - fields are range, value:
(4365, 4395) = 16.7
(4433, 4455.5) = 21.3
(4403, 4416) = 18.6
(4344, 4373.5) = 20.2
